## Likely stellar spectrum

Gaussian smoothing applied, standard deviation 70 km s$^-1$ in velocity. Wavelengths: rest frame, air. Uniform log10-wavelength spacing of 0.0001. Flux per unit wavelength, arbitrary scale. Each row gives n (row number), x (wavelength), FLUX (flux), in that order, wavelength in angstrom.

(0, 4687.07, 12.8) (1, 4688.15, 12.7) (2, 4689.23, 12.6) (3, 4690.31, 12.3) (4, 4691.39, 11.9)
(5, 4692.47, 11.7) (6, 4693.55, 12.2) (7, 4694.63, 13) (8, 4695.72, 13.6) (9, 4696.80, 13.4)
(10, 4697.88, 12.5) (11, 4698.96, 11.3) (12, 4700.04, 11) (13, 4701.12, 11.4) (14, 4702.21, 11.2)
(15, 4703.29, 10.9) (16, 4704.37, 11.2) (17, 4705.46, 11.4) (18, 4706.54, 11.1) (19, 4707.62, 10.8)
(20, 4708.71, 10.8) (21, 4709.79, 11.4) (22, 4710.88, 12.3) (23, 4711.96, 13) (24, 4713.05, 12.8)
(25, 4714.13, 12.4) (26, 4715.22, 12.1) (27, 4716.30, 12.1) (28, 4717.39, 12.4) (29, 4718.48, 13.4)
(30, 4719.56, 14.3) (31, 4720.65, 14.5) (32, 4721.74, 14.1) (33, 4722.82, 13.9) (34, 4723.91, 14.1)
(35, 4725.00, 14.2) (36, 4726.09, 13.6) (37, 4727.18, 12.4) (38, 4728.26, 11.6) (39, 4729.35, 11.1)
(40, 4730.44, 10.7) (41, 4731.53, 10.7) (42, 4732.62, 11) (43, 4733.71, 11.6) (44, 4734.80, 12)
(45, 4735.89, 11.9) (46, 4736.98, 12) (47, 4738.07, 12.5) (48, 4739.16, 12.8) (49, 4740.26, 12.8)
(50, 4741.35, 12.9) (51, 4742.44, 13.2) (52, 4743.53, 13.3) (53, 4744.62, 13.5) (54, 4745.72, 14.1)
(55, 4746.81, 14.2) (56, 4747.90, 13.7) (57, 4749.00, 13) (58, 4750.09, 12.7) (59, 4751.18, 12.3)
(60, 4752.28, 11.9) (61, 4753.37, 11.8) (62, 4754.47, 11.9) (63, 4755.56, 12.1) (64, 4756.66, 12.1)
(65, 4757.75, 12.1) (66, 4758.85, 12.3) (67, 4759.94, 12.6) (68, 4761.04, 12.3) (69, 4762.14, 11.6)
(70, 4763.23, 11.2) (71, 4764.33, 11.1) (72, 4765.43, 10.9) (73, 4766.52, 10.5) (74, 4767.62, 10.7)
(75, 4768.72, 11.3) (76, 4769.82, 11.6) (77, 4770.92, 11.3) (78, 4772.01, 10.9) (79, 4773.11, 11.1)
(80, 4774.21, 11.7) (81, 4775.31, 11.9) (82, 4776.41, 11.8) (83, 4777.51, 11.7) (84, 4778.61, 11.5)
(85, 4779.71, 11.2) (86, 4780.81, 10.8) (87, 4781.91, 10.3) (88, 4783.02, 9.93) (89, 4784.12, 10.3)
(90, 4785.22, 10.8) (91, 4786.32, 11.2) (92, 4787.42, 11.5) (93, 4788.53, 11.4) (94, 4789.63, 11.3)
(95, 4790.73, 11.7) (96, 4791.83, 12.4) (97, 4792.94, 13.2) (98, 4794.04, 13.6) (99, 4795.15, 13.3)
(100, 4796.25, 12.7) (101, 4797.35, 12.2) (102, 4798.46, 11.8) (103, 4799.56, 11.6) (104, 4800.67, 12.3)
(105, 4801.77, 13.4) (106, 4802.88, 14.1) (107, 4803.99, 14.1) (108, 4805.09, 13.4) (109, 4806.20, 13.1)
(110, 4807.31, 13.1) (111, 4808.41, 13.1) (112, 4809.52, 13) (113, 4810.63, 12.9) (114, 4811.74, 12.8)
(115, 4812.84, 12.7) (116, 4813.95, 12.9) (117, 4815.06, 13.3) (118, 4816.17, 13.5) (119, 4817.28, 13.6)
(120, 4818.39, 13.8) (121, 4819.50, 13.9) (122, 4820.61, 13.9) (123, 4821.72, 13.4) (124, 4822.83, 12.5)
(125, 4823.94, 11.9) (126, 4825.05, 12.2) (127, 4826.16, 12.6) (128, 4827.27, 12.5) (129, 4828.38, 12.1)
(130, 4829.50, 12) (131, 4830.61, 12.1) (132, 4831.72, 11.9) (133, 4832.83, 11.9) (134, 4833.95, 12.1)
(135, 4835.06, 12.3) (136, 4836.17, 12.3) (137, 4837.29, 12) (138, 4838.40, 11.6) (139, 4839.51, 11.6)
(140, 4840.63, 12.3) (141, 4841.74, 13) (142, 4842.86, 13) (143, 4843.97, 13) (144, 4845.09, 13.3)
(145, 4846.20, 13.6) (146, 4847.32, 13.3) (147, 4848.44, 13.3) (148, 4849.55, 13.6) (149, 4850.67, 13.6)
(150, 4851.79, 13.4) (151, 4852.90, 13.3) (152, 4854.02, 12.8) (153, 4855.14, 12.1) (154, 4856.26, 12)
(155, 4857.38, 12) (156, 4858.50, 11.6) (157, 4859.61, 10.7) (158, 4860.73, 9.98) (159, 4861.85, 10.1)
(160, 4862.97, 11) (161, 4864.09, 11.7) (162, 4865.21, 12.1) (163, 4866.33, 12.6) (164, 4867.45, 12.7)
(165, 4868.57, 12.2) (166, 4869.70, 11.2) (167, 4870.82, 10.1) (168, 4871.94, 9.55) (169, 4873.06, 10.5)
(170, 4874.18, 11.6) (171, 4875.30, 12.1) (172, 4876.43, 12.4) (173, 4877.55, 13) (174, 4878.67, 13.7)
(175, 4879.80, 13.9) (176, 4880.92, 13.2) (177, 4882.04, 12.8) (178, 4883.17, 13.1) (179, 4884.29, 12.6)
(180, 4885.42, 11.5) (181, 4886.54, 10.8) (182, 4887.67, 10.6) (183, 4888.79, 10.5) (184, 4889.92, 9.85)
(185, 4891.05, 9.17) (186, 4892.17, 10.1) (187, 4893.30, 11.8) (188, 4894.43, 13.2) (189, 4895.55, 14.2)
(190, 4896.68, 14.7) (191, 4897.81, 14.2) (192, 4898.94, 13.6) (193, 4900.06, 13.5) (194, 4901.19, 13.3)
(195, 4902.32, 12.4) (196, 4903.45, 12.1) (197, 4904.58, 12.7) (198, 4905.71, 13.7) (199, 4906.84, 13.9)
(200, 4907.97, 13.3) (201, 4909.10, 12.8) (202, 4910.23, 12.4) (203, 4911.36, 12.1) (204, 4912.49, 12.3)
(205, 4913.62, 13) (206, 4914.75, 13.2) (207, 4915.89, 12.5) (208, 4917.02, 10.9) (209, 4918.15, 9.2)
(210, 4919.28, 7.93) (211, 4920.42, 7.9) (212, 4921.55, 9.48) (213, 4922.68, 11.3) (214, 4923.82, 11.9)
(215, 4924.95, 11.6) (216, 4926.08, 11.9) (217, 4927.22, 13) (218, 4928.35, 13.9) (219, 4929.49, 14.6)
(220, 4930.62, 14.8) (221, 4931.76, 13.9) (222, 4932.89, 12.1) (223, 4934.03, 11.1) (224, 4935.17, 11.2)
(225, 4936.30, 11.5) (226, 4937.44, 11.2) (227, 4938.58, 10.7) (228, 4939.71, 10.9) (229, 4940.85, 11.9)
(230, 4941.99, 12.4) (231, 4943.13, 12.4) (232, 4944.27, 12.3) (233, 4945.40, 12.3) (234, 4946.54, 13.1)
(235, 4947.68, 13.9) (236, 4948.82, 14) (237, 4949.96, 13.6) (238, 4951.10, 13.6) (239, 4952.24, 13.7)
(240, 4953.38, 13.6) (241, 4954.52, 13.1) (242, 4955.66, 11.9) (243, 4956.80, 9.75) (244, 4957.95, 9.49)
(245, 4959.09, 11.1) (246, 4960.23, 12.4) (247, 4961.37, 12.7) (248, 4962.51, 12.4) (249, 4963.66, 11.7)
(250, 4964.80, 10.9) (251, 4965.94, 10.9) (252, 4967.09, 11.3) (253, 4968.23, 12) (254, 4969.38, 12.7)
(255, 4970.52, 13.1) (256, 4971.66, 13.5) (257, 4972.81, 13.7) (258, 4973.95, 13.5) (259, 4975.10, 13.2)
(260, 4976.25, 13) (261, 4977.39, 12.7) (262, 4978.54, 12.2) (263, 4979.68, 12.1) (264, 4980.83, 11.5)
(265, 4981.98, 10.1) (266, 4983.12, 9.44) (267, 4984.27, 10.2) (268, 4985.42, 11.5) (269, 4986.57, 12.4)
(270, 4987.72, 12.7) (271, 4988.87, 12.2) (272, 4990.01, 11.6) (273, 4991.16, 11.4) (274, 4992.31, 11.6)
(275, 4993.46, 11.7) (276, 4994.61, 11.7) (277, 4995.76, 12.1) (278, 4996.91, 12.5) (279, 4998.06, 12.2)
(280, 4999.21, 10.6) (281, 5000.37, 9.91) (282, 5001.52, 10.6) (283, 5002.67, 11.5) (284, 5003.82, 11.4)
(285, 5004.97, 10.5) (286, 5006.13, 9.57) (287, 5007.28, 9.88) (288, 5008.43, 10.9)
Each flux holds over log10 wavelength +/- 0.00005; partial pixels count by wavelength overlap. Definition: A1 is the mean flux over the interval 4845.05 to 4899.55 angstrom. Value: 12.1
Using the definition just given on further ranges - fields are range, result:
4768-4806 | 11.9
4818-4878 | 12.2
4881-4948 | 12.1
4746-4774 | 11.9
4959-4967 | 11.7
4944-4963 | 12.5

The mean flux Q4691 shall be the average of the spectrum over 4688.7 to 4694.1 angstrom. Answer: 12.1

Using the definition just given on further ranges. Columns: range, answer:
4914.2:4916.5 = 12.8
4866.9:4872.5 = 11.1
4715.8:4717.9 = 12.2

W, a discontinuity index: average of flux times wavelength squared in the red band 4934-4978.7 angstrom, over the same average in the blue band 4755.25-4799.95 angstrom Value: 1.14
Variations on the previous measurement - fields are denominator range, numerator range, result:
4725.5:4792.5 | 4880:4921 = 1.08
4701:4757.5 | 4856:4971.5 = 1.05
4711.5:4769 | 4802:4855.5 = 1.07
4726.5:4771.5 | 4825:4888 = 1.05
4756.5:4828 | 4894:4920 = 1.09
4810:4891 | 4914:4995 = 1.02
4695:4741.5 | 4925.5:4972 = 1.11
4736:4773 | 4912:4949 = 1.05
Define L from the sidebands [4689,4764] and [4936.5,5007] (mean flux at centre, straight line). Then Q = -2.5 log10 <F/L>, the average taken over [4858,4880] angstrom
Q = 0.05 mag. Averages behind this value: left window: 12.4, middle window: 11.6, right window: 11.9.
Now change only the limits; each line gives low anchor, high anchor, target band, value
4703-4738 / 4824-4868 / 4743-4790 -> 0.047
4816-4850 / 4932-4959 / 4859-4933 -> 0.032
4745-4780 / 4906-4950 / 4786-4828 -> -0.072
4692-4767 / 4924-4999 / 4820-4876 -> 0.007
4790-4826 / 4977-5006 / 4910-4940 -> 0.023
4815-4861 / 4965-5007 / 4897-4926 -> 0.009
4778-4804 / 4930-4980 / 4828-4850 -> -0.043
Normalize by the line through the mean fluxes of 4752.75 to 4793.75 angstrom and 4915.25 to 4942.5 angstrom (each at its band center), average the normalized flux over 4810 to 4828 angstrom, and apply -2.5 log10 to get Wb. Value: -0.13 mag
